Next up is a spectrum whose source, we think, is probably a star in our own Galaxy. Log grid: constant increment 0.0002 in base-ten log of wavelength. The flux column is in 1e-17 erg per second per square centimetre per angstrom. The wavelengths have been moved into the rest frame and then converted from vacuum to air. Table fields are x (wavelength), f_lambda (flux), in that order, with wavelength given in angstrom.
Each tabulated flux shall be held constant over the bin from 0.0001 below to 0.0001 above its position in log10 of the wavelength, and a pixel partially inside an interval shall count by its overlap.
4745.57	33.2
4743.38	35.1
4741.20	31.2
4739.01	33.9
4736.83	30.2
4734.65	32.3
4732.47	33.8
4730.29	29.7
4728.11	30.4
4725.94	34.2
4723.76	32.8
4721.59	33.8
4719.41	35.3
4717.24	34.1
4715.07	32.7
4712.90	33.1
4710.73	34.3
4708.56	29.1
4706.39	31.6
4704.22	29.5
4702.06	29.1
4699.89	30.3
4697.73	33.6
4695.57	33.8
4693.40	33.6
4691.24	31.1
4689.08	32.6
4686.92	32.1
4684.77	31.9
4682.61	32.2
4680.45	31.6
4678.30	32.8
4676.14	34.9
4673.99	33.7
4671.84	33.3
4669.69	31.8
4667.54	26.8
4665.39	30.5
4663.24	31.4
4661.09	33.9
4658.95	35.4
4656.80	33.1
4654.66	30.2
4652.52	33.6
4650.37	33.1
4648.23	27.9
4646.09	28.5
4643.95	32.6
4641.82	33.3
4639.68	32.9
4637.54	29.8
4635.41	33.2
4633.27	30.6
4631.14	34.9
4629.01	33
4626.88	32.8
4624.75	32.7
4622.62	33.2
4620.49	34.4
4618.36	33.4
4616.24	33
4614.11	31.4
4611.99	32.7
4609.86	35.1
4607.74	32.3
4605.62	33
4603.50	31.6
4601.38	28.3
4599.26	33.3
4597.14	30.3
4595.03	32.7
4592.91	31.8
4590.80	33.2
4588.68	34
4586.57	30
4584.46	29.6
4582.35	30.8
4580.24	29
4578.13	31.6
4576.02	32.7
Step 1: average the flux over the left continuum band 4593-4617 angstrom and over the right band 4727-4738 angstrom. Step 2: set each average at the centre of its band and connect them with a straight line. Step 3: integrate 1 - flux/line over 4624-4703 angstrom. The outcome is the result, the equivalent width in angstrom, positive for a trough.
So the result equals -0.9 angstrom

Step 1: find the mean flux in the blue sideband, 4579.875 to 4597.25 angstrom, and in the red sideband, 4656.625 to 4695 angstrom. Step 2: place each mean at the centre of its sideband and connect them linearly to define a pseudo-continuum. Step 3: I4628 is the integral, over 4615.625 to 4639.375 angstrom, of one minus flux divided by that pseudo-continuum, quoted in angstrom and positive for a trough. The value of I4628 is -0.7 angstrom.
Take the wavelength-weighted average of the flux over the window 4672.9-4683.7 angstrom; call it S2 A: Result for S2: 33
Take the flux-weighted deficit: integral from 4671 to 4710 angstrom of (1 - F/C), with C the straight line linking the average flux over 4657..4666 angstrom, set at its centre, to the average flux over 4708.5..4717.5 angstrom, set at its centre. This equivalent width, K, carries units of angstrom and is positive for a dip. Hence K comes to 1.0 angstrom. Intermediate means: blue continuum 32.9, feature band 32.1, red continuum 32.9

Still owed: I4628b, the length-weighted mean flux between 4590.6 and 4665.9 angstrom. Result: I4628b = 32.3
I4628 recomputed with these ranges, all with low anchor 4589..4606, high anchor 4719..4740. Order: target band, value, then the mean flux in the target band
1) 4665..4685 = 0.2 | 32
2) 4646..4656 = 0.4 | 30.9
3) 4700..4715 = 0.6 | 31.2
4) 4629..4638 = -0.1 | 32.4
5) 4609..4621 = -0.5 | 33.2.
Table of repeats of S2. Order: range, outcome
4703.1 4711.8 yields 31.1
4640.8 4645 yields 33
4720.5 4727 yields 33.6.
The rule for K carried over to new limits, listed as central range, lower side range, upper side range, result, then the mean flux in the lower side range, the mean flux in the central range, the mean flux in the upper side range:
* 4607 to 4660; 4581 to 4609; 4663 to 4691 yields -1.2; 31.6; 32.5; 32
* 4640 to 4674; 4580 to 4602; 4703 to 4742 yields 0.0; 31.3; 31.8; 32.3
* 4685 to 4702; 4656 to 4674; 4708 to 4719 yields 0.2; 32.1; 32.2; 33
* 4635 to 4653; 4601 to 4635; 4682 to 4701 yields 0.6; 32.7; 31.5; 32.4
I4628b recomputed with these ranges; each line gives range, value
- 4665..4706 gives 31.9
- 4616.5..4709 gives 32.1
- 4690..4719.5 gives 32.1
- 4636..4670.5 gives 31.6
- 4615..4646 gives 32.7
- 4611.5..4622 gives 33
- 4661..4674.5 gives 31.4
